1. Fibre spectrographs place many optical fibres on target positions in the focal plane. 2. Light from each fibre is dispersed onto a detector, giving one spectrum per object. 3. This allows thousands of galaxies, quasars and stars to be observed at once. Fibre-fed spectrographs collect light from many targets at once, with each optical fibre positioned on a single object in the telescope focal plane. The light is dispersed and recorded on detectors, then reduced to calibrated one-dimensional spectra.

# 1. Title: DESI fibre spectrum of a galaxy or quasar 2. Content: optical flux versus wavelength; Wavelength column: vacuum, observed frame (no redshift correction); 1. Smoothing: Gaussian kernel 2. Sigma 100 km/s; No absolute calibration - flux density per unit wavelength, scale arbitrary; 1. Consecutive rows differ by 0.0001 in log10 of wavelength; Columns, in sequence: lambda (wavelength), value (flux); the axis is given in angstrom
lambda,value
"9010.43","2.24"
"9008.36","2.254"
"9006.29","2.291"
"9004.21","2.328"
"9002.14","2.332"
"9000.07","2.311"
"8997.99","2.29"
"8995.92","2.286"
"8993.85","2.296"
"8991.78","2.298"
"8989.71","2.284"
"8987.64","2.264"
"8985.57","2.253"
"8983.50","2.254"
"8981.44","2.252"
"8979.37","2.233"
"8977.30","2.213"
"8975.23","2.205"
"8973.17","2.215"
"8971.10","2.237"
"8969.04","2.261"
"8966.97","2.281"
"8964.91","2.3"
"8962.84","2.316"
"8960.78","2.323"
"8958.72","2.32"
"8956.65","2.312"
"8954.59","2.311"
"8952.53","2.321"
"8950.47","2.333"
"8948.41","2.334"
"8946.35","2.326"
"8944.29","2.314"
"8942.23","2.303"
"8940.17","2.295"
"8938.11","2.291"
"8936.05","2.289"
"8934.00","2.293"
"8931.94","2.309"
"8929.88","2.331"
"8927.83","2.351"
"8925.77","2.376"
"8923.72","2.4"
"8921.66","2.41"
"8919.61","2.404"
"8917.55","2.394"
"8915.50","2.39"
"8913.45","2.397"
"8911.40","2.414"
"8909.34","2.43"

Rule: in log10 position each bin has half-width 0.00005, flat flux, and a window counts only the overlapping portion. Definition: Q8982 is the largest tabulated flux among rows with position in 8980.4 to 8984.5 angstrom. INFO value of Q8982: 2.254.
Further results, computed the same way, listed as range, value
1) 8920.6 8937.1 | 2.41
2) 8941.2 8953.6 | 2.334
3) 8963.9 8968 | 2.3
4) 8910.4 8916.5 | 2.414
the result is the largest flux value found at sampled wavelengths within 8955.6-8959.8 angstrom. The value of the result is 2.32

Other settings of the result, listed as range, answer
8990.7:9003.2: 2.332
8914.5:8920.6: 2.404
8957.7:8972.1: 2.323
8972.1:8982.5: 2.252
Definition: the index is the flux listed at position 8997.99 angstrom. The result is 2.29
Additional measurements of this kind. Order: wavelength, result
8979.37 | 2.233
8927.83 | 2.351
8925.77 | 2.376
